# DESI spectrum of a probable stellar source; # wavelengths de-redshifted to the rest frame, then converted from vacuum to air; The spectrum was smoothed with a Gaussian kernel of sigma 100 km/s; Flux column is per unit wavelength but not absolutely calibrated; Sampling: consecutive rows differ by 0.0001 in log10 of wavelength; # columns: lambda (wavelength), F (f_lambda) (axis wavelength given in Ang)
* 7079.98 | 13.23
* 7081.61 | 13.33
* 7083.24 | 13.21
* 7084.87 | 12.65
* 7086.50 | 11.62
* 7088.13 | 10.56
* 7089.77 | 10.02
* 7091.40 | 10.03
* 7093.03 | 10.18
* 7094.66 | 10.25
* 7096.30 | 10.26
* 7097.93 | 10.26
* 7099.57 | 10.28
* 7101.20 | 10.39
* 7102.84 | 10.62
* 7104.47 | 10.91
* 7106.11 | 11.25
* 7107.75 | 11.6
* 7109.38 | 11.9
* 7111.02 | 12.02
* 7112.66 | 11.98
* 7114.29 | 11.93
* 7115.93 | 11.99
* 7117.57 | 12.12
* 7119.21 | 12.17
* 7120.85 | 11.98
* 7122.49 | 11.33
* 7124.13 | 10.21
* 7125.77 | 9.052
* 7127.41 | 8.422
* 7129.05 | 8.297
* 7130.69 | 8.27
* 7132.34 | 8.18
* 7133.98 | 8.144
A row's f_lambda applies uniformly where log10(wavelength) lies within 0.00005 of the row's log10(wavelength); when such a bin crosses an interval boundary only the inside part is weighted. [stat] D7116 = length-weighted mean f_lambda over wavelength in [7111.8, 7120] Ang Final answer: 12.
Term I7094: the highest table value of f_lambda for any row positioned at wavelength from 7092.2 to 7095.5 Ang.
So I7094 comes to 10.25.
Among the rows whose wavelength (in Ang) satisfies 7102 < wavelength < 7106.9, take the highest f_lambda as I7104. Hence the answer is 11.25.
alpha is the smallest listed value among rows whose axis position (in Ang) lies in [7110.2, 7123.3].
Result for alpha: 11.33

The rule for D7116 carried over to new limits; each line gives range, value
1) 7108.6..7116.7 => 12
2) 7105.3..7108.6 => 11.4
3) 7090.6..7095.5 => 10.2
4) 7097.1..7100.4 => 10.3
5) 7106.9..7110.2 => 11.8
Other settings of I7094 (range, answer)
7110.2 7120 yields 12.17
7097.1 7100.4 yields 10.28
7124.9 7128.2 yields 9.052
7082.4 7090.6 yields 13.21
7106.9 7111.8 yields 12.02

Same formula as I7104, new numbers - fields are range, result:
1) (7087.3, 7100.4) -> 10.56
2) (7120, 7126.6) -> 11.98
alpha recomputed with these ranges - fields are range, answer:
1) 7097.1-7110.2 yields 10.26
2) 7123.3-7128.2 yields 8.422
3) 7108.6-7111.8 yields 11.9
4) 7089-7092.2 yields 10.02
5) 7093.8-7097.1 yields 10.25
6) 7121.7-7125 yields 10.21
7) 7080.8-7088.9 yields 10.56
